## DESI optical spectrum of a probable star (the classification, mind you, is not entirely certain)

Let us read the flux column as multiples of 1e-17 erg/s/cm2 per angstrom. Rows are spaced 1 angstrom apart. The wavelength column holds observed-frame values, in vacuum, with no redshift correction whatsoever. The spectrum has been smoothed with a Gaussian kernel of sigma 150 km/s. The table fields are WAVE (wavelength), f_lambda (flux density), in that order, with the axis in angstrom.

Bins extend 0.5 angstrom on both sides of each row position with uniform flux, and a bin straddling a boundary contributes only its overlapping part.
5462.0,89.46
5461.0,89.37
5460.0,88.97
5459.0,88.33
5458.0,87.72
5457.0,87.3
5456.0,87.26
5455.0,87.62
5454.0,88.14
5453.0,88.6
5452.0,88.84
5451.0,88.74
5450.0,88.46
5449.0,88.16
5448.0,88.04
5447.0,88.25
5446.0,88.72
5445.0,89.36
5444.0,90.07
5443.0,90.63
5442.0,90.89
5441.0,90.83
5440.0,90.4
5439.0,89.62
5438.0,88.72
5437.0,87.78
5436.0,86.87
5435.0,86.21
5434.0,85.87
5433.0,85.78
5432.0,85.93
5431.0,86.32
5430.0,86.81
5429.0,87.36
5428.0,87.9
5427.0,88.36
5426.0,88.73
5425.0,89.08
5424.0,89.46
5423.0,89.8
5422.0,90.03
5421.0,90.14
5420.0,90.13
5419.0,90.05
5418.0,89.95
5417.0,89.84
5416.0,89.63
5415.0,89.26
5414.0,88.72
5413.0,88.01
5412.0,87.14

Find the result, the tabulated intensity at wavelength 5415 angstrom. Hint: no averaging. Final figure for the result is 89.26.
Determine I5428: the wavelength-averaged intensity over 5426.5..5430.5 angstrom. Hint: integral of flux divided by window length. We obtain 87.6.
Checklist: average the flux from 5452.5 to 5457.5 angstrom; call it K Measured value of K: 87.8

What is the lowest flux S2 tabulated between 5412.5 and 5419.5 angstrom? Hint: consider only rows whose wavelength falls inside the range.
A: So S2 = 88.01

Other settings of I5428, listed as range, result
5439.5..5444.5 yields 90.6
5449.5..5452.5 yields 88.7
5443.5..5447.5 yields 89.1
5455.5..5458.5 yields 87.4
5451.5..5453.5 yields 88.7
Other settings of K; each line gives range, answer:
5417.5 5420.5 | 90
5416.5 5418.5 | 89.9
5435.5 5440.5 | 88.7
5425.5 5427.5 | 88.5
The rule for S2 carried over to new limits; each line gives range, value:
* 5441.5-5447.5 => 88.25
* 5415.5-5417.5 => 89.63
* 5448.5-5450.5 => 88.16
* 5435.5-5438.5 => 86.87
